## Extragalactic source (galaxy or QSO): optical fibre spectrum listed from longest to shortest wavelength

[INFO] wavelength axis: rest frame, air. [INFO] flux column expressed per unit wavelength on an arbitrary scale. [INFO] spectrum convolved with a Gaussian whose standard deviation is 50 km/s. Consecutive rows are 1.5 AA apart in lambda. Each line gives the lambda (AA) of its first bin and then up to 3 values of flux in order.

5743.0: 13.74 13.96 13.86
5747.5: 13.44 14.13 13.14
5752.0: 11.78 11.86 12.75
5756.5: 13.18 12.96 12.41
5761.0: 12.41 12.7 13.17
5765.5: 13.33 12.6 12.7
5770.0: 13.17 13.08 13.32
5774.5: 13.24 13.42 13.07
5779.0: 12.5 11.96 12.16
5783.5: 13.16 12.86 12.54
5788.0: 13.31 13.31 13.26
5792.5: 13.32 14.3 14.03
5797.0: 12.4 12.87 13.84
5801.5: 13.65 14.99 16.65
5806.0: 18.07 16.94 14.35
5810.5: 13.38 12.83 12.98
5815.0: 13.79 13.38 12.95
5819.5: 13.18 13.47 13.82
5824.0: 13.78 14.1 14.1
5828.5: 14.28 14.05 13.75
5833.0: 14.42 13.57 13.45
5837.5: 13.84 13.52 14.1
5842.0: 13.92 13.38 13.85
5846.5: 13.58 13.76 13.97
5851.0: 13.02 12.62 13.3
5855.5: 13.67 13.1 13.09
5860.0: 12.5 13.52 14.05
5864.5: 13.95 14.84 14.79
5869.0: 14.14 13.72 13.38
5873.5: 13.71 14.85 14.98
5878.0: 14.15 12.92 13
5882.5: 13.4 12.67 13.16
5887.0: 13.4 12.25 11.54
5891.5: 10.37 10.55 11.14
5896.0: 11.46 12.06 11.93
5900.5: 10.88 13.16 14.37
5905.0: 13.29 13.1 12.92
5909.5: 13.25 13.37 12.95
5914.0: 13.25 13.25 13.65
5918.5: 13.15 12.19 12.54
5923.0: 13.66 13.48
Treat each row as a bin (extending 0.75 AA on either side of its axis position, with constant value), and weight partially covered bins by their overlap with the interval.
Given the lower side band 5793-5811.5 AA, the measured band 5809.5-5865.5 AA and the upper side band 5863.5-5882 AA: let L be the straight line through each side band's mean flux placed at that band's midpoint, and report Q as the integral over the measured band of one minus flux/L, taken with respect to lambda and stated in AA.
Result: 2.84 AA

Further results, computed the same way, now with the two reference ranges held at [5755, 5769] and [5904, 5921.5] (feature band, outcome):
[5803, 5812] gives -1.8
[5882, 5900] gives 1.5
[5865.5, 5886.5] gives -1.2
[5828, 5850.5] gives -1.5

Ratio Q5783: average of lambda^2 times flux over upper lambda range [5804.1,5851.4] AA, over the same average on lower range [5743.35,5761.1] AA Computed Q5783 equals 1.10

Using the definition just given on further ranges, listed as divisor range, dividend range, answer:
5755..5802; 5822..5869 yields 1.08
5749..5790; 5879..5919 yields 1.03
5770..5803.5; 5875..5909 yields 0.99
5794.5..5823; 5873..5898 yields 0.92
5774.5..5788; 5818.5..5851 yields 1.10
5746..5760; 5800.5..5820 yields 1.14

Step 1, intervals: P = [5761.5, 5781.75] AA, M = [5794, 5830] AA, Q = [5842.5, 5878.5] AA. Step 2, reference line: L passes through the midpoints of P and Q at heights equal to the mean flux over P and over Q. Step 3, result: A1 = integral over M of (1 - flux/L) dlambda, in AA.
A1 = -2.1 AA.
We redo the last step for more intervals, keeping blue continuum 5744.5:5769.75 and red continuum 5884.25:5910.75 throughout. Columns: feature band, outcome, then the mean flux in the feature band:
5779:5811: -2.71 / 13.8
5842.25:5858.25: -1.16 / 13.4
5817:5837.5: -1.85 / 13.8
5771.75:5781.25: -0.06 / 12.9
